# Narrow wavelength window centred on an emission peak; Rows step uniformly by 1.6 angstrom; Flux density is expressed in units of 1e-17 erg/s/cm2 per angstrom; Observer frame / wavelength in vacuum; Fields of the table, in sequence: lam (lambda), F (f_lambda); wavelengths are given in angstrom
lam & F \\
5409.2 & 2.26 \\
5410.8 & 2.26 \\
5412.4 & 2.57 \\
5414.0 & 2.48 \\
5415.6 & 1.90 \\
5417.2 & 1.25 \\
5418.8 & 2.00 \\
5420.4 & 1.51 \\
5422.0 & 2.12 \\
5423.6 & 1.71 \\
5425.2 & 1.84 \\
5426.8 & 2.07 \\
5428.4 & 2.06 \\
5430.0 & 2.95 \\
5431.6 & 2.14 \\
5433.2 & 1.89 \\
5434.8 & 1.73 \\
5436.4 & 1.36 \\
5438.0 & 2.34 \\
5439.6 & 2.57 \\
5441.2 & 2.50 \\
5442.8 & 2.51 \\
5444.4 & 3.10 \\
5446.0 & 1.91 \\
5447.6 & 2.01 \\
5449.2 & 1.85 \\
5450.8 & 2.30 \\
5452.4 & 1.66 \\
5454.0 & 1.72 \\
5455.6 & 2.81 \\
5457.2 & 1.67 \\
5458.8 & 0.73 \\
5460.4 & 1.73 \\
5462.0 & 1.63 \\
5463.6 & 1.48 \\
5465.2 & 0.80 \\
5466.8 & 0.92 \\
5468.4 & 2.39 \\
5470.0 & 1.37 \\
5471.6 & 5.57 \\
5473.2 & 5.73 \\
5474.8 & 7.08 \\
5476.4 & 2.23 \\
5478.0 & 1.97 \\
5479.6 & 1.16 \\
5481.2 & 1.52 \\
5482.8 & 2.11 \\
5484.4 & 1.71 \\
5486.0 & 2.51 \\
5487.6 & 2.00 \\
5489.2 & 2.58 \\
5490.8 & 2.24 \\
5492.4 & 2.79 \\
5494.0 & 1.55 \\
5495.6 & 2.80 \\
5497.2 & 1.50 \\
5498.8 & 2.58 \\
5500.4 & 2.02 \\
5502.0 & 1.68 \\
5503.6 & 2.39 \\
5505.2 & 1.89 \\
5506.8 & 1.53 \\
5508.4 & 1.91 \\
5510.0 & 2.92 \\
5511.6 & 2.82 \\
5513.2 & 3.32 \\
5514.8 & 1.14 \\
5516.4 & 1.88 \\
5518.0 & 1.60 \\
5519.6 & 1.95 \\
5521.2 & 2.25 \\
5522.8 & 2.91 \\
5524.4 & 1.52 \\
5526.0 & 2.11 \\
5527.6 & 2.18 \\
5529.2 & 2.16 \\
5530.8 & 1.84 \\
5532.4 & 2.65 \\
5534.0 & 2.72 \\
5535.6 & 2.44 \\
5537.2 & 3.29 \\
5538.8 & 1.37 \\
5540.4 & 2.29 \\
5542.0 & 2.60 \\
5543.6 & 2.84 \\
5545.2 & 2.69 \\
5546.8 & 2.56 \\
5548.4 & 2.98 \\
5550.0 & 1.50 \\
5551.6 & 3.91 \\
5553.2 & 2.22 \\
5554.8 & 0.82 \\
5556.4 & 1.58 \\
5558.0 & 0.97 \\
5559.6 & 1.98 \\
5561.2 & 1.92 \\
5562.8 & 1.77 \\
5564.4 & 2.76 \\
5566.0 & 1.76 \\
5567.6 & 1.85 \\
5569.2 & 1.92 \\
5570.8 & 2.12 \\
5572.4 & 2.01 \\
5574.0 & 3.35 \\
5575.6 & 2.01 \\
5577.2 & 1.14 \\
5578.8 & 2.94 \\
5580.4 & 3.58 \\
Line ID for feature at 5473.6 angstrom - H-beta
